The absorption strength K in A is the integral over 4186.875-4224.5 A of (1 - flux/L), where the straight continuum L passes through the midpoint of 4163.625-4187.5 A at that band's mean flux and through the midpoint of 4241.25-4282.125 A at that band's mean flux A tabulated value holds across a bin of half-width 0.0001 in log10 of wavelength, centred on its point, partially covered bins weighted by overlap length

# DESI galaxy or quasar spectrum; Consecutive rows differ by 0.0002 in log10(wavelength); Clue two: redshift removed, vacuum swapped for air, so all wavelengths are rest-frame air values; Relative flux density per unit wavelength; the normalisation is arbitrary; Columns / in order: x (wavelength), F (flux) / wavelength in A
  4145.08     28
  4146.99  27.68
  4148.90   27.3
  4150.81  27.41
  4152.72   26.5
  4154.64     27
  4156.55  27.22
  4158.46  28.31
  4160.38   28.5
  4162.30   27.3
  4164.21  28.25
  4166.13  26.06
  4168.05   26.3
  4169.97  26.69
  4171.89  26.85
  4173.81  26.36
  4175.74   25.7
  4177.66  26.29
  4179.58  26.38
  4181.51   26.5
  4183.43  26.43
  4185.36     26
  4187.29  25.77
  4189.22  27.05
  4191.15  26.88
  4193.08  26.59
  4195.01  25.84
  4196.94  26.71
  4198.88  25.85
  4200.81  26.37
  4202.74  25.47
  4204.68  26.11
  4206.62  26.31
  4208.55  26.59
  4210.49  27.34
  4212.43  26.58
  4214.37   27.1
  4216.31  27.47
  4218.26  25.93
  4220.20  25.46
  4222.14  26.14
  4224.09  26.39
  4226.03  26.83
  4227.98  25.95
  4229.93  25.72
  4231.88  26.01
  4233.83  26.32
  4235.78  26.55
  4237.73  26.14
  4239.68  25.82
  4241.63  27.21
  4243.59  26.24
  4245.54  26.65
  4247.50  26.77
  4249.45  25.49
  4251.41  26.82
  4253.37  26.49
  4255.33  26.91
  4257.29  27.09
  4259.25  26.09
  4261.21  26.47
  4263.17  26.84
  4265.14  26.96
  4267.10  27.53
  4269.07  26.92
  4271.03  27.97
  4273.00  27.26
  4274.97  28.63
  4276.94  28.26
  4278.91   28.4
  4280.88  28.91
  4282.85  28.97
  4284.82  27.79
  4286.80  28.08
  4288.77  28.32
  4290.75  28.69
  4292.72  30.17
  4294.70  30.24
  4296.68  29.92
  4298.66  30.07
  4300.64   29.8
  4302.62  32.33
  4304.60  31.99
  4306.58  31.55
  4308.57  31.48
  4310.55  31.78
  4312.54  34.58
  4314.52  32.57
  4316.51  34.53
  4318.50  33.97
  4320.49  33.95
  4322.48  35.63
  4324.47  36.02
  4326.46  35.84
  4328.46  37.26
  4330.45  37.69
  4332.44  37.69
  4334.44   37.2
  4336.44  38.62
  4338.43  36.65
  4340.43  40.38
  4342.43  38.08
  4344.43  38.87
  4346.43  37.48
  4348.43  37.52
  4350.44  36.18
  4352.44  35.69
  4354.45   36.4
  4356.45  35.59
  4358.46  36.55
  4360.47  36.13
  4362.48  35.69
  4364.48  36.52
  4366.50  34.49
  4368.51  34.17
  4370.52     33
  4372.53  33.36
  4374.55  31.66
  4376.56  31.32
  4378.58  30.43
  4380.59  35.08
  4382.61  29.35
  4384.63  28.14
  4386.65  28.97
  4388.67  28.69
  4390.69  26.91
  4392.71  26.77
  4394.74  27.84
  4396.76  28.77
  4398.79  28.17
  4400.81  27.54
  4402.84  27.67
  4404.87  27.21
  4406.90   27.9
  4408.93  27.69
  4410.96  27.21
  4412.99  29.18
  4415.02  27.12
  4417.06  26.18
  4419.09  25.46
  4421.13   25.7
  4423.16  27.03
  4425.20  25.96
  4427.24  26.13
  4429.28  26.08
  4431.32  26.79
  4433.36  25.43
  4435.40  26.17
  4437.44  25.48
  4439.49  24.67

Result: 0.4 A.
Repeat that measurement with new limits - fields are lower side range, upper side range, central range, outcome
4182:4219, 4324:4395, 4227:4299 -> 5.32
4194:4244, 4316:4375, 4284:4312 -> 1.92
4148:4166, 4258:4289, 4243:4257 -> 0.57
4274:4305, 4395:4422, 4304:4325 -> -3.25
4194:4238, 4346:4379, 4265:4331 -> 0.29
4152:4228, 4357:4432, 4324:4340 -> -4.81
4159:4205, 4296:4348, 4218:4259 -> 4.89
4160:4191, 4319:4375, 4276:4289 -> 1.69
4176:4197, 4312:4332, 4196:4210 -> 0.62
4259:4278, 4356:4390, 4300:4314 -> -1.27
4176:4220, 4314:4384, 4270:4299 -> 2.61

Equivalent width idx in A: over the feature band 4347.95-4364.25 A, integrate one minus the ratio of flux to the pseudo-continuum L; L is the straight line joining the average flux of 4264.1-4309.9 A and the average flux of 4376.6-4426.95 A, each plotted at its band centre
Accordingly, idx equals -4.43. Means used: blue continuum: 29.2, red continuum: 28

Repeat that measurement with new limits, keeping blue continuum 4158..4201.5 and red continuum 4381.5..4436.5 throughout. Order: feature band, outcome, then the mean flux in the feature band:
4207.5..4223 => 0.1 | 26.6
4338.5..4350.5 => -4.9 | 38.1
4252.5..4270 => 0.0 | 26.8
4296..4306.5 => -1.5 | 30.9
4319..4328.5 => -3.0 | 35.5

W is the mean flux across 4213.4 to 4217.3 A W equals 27.2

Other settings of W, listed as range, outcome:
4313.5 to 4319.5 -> 33.7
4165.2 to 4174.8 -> 26.4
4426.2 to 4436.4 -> 26.1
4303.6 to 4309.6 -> 31.7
